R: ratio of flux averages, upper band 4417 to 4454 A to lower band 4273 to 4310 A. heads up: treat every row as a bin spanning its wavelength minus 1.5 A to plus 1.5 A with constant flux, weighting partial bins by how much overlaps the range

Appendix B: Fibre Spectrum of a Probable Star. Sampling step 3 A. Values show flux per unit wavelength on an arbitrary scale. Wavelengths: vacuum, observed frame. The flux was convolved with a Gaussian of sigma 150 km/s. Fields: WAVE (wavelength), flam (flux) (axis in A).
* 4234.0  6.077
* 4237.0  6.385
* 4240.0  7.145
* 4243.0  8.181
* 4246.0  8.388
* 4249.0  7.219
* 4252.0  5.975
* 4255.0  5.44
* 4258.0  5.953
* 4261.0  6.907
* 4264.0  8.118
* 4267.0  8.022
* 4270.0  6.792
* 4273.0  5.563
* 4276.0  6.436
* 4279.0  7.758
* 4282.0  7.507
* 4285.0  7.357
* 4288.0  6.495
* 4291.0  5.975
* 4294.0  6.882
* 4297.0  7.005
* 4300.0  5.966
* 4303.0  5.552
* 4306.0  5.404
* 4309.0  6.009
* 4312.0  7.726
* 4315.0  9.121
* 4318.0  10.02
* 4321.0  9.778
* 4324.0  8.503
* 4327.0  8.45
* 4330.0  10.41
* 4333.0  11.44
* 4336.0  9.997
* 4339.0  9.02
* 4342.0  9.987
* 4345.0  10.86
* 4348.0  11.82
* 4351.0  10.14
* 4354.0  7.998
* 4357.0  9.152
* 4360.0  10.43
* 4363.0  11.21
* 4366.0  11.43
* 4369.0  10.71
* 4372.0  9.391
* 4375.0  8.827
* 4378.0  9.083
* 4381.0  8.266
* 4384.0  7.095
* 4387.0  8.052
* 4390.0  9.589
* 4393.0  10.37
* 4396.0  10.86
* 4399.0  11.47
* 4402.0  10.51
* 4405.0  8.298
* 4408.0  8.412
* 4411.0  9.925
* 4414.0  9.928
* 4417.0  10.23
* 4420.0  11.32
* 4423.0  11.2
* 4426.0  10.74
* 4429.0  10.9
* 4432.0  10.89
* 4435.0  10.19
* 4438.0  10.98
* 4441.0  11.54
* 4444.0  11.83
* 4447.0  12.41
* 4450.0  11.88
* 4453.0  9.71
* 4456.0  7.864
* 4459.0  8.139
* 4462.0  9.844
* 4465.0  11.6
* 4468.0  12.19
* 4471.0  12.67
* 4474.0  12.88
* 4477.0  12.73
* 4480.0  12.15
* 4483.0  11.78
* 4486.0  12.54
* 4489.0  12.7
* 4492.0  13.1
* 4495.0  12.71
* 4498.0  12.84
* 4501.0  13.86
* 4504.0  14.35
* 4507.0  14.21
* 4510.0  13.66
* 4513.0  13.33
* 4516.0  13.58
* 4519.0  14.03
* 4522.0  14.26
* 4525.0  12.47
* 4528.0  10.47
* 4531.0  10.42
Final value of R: 1.71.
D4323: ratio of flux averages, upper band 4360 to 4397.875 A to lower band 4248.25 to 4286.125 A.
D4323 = 1.41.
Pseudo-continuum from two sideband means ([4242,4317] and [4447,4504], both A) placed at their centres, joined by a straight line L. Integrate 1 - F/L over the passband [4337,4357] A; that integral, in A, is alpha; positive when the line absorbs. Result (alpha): -3.1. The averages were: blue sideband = 6.88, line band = 9.91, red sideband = 11.8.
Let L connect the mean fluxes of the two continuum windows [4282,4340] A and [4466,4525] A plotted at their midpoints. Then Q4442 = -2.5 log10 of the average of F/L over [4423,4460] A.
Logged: 0.09 mag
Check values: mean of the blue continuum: 7.93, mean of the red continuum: 13.1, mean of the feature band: 10.6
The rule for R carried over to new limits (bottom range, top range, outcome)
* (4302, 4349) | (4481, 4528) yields 1.46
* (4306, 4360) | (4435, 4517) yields 1.29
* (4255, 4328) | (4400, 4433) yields 1.42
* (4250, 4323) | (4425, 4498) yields 1.64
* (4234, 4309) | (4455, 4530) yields 1.84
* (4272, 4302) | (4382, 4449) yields 1.54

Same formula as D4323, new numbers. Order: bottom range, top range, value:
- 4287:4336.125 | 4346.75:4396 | 1.22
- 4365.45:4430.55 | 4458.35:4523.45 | 1.30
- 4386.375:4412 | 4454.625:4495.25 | 1.19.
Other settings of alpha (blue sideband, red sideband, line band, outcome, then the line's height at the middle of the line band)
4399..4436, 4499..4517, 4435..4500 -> 3.3 A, 12.2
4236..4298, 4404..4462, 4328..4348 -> -4.7 A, 8.39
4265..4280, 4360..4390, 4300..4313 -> 2.8 A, 7.75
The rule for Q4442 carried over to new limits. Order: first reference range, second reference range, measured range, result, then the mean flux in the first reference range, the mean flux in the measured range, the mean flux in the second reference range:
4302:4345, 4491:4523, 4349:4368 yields -0.045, 8.79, 10.1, 13.6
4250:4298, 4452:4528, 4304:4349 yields -0.126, 6.76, 9.17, 12.3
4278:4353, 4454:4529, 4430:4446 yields 0.005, 8.37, 11.1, 12.4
